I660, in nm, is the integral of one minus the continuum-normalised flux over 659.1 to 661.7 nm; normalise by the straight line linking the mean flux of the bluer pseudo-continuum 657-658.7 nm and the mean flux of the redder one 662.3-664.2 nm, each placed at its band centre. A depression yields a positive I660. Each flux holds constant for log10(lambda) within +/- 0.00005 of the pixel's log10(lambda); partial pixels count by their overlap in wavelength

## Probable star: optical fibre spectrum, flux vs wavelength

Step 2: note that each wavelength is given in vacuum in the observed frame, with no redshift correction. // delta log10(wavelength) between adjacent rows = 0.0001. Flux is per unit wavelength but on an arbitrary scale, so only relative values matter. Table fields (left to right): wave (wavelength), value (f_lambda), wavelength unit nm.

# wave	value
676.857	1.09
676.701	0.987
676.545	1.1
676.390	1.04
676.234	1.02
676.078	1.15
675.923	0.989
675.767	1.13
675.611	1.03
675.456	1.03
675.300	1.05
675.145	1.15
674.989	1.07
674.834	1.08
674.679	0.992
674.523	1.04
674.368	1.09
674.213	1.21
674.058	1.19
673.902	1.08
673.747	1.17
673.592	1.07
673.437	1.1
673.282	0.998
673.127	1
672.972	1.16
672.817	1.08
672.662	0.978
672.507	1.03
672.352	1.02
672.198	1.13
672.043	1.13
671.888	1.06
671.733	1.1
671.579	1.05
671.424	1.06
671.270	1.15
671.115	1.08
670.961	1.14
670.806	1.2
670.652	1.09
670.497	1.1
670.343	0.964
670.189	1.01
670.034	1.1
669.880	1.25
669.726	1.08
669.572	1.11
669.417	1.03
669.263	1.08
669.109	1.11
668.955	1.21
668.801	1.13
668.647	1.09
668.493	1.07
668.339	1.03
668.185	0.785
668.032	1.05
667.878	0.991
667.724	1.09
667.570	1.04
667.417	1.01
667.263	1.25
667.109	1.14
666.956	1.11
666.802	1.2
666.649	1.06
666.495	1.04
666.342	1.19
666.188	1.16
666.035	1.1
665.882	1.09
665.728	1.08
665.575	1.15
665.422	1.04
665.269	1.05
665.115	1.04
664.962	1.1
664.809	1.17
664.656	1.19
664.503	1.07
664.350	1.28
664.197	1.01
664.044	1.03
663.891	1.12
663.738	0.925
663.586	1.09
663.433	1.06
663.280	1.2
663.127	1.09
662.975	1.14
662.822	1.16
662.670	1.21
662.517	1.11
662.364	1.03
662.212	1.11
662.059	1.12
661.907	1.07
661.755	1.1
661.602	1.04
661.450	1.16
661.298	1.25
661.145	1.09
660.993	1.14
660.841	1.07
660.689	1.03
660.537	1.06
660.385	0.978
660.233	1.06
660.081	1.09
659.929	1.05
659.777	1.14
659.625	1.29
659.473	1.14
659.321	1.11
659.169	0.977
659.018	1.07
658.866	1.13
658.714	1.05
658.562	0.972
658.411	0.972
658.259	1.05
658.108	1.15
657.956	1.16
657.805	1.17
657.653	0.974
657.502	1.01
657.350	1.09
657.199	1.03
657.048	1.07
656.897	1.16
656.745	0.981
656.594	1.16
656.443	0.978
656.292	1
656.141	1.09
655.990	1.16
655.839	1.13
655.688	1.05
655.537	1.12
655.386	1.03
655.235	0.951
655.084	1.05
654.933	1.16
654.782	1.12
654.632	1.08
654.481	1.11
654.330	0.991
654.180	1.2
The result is -0.06 nm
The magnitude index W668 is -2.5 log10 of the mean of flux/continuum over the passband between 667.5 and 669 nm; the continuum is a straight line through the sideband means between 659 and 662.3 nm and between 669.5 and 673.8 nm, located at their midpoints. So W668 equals 0.045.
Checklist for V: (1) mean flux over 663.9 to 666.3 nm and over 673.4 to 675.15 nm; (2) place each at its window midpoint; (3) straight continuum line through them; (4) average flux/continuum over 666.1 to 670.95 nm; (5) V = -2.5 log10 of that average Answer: 0.01 mag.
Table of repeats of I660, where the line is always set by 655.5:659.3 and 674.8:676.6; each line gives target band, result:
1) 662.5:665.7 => -0.111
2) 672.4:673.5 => 0.022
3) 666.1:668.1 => -0.063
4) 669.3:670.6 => -0.014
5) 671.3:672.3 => -0.019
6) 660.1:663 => -0.087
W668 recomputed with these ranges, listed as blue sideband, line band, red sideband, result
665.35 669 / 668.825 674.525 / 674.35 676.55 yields -0.021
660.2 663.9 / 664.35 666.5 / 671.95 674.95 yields -0.021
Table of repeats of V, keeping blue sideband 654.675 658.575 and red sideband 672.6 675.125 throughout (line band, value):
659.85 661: 0.018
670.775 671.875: -0.023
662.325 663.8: -0.029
